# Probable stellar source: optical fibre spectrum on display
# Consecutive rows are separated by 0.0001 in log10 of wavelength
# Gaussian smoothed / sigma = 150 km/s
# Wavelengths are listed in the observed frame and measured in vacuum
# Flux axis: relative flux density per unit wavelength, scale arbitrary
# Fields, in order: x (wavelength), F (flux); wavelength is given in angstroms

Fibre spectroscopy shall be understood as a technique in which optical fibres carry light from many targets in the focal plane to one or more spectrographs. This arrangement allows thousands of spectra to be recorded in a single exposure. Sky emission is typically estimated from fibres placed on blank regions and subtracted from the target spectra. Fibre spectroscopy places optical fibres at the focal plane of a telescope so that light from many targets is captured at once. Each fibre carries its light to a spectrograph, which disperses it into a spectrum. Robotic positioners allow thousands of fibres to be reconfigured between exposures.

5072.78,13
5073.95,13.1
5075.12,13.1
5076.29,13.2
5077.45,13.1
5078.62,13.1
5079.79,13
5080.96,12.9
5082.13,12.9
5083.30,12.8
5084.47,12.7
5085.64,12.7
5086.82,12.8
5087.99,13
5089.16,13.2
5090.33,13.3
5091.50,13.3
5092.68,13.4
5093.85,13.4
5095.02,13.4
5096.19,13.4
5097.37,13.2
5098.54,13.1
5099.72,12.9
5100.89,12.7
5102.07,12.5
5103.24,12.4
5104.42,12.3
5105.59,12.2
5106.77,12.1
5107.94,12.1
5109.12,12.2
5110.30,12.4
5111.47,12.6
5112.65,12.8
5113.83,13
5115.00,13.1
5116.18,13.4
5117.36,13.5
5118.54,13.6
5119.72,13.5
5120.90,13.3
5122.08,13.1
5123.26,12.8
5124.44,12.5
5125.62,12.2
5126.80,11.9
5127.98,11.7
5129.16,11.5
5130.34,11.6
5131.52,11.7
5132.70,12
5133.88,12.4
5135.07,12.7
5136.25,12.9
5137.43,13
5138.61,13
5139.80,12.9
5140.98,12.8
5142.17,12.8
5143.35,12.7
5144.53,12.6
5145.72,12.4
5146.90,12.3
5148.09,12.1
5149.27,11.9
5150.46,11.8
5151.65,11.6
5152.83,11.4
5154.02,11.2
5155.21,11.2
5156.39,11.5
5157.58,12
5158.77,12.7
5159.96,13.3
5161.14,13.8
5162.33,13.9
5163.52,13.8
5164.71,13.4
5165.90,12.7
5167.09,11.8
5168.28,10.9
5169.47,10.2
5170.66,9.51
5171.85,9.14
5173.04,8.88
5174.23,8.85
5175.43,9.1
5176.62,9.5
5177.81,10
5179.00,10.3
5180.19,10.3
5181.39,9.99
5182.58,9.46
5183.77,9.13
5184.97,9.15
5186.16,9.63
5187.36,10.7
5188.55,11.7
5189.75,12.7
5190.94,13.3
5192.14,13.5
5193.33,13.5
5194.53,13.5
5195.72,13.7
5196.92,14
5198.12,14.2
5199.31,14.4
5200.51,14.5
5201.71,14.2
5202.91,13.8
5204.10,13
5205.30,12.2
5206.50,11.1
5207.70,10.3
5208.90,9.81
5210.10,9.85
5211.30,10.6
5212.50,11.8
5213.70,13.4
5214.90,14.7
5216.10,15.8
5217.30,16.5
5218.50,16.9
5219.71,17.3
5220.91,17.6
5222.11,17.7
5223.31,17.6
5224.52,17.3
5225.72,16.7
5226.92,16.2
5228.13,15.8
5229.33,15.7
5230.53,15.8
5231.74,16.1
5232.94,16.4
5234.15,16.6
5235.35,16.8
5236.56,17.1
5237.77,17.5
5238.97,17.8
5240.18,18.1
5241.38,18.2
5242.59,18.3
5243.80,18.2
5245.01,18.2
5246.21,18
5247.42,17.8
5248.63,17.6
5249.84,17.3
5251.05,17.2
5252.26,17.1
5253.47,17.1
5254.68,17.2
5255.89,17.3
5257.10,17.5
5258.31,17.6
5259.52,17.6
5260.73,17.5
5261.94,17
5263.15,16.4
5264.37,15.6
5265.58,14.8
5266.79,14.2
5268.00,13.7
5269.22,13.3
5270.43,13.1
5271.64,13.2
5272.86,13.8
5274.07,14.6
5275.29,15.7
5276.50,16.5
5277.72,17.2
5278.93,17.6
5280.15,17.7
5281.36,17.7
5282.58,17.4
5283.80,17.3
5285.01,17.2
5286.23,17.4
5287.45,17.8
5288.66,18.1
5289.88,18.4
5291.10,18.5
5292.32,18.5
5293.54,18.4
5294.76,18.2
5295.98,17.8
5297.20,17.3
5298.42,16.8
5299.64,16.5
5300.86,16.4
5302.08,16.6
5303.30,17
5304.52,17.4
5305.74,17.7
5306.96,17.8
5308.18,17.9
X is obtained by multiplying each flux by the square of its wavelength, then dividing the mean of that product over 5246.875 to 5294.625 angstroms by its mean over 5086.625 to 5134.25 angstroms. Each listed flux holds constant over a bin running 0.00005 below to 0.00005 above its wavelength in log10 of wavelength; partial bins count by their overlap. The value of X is 1.4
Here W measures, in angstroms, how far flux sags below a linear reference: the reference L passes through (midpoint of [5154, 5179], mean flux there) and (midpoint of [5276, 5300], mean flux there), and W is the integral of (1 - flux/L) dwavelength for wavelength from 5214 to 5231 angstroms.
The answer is -2.7 angstroms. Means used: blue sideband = 11.3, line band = 16.5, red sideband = 17.6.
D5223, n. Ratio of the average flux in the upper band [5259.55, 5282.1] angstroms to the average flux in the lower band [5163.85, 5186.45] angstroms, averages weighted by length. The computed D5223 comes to 1.5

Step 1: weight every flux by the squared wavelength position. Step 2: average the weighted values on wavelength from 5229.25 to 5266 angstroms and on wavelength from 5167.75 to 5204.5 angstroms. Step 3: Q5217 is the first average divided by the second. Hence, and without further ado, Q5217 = 1.54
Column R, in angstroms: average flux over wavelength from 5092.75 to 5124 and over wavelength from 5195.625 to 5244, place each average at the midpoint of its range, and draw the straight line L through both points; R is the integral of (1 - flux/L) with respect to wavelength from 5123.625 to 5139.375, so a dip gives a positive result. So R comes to 1.3 angstroms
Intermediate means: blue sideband 12.9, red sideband 15.2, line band 12.3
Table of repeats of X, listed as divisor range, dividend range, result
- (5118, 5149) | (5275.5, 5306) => 1.48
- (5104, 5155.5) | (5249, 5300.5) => 1.42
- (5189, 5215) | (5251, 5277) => 1.26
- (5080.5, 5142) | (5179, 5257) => 1.21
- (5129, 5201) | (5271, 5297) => 1.51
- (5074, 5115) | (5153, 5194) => 0.90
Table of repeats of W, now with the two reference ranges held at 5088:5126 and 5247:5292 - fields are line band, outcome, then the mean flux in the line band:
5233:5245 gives -1.3 angstroms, 17.6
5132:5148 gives 1.2 angstroms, 12.6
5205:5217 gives 2.5 angstroms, 12.1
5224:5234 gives -0.4 angstroms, 16.3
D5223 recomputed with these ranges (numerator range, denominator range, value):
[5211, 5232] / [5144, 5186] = 1.42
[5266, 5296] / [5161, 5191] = 1.53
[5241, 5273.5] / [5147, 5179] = 1.45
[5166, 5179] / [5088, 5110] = 0.77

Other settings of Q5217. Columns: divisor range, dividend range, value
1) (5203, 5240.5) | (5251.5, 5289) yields 1.10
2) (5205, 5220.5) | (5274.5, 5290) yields 1.35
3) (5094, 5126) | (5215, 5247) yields 1.39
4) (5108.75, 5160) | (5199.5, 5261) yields 1.33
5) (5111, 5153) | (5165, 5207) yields 0.94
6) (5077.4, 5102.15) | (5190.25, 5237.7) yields 1.18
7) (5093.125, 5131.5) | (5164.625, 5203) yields 0.93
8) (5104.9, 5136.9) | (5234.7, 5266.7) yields 1.45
